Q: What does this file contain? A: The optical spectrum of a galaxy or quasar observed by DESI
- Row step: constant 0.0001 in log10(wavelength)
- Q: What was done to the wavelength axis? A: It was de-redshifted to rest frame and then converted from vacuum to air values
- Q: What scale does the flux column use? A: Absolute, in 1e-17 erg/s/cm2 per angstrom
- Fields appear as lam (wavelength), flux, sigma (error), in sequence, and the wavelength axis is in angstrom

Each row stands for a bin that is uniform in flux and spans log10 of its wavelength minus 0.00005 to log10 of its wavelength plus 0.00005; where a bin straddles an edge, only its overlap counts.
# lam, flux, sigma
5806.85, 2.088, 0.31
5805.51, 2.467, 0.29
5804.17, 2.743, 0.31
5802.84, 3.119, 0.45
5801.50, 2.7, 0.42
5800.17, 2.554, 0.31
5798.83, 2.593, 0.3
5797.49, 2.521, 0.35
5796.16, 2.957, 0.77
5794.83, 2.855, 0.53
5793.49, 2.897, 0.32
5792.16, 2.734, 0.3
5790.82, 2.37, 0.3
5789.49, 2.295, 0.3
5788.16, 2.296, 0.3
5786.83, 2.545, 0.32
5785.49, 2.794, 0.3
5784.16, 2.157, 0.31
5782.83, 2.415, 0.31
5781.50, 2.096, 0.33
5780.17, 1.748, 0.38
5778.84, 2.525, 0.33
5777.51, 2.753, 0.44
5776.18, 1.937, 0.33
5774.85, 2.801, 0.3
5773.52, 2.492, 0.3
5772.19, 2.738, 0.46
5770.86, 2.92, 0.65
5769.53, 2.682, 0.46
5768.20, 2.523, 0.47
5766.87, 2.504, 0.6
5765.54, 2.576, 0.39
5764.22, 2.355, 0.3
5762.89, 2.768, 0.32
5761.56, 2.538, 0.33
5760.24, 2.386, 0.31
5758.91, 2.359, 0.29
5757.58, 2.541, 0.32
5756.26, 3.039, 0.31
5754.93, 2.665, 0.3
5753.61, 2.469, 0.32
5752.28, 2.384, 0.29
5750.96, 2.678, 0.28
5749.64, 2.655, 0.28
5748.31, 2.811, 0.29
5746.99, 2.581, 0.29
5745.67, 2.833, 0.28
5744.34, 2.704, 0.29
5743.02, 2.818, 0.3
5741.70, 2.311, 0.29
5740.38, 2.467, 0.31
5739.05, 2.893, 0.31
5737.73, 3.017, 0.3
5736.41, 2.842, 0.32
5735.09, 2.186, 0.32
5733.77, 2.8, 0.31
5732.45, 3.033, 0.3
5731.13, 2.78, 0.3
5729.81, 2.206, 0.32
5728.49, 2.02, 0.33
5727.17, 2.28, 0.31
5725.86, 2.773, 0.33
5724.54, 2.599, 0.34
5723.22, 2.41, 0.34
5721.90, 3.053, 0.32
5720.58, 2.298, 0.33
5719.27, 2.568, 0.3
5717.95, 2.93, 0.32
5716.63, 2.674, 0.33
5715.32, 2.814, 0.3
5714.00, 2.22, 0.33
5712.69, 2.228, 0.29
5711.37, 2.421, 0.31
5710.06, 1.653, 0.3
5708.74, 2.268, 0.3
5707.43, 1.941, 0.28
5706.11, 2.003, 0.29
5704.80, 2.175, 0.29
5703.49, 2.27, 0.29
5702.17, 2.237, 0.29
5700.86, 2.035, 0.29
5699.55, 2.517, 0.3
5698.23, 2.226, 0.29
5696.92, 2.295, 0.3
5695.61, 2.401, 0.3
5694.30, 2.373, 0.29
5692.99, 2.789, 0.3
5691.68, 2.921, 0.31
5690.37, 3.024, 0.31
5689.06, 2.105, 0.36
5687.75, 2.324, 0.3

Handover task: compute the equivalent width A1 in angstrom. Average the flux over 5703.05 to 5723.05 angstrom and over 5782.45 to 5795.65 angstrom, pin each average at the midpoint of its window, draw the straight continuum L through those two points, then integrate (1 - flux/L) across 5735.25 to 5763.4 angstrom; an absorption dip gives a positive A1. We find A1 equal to -2.2 angstrom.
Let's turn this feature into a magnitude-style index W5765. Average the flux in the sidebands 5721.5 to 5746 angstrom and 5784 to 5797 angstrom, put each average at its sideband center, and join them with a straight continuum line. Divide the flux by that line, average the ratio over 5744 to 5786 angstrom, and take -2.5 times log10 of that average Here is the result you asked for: 0.03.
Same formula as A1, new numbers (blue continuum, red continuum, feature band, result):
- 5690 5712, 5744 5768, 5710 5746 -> -1.8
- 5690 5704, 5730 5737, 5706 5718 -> 1.2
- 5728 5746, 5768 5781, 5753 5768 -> 0.0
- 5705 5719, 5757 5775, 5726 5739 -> -1.0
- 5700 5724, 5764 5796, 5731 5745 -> -1.8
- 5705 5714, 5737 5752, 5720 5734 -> -1.0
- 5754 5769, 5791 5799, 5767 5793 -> 1.9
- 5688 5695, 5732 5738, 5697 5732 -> 4.2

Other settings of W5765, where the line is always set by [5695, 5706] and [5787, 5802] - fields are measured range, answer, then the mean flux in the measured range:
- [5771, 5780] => 0.01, 2.52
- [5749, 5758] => -0.08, 2.64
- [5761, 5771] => -0.04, 2.59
